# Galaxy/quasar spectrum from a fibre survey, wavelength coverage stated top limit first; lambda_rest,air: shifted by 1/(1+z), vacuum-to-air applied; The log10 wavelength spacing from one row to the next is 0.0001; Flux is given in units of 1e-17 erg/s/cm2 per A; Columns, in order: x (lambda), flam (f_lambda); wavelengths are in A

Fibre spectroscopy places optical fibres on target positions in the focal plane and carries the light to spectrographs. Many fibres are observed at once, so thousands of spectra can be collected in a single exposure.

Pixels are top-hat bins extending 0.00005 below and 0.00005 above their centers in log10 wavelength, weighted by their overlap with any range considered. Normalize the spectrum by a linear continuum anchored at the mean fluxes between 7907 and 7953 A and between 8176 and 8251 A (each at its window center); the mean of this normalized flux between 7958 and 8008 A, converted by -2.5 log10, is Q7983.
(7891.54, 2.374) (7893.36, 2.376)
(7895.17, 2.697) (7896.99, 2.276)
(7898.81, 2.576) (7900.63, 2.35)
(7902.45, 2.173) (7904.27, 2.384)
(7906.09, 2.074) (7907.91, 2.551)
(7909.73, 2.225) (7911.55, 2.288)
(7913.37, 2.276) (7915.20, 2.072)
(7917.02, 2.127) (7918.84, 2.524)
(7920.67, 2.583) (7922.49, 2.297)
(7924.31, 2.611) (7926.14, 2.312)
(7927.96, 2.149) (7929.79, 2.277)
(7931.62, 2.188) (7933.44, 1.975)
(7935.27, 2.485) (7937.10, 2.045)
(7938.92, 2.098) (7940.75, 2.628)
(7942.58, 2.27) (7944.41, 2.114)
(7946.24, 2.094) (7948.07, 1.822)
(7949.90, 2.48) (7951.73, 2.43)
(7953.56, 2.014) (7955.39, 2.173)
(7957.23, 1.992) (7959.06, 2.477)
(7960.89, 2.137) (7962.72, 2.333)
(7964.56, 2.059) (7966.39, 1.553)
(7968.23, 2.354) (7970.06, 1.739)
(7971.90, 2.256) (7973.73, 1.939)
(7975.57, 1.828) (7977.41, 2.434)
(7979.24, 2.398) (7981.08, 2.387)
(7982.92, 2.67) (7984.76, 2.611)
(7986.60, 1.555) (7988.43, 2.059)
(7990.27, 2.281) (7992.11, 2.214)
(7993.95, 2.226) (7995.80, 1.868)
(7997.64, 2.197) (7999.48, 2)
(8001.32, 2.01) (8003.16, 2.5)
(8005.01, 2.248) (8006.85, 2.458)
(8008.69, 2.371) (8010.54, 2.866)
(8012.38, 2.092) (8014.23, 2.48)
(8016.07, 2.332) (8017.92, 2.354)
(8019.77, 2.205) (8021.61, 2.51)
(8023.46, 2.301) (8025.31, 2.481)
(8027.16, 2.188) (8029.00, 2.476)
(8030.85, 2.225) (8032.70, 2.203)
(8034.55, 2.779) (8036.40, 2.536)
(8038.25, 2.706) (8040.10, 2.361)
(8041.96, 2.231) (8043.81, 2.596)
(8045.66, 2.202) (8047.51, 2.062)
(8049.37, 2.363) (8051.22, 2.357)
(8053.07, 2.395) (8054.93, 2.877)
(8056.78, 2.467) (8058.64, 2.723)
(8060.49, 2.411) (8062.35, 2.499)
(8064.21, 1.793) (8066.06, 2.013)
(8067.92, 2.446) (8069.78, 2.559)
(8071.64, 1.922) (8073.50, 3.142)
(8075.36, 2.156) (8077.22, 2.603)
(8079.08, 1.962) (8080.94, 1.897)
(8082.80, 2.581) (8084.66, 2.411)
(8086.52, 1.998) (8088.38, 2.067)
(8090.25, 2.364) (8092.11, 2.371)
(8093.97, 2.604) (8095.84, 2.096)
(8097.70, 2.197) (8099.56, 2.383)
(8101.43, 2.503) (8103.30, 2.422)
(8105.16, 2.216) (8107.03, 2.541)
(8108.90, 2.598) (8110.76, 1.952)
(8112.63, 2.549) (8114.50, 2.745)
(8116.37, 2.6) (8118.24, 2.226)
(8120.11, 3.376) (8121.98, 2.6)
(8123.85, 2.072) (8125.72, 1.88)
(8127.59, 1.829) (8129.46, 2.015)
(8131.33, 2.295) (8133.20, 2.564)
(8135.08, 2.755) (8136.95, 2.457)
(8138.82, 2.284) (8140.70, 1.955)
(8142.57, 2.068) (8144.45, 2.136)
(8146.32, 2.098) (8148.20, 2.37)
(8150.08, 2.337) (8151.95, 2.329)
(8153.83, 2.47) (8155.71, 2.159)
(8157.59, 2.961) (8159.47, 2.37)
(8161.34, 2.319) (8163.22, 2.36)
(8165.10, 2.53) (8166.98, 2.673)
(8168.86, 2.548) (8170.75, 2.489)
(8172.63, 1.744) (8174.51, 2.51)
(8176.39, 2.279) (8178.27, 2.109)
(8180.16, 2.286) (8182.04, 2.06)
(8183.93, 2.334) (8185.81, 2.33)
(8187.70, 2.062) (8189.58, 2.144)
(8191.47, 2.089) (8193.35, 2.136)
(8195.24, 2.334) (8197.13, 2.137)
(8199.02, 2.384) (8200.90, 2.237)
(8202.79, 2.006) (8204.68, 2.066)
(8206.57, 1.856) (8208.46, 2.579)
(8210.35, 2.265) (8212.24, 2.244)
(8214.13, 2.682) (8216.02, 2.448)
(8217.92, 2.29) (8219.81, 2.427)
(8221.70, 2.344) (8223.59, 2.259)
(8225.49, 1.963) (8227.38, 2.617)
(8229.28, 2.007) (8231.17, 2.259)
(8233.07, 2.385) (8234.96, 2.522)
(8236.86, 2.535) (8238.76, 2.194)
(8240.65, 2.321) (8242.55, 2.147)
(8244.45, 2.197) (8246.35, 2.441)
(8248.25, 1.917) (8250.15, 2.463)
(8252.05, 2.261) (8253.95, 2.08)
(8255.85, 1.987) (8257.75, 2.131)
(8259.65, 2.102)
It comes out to 0.05 mag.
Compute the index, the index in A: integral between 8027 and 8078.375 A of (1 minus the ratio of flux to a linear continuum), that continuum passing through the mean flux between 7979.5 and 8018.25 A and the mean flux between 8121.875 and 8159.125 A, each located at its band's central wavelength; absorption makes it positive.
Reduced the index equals -2.9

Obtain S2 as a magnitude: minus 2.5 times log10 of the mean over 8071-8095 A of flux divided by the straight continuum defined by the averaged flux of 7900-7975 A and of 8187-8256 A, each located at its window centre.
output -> -0.039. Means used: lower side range 2.22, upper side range 2.25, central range 2.32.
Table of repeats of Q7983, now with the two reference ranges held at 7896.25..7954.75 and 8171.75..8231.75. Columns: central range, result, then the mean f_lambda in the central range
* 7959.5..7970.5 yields 0.10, 2.06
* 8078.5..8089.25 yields 0.04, 2.16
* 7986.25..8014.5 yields 0.02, 2.22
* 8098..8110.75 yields -0.07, 2.4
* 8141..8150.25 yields 0.03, 2.17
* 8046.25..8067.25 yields -0.05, 2.36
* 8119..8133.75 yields -0.04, 2.32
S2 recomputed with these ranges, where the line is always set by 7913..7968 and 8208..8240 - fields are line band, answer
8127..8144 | 0.03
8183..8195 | 0.07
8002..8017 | -0.07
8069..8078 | -0.09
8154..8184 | -0.02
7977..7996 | -0.01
